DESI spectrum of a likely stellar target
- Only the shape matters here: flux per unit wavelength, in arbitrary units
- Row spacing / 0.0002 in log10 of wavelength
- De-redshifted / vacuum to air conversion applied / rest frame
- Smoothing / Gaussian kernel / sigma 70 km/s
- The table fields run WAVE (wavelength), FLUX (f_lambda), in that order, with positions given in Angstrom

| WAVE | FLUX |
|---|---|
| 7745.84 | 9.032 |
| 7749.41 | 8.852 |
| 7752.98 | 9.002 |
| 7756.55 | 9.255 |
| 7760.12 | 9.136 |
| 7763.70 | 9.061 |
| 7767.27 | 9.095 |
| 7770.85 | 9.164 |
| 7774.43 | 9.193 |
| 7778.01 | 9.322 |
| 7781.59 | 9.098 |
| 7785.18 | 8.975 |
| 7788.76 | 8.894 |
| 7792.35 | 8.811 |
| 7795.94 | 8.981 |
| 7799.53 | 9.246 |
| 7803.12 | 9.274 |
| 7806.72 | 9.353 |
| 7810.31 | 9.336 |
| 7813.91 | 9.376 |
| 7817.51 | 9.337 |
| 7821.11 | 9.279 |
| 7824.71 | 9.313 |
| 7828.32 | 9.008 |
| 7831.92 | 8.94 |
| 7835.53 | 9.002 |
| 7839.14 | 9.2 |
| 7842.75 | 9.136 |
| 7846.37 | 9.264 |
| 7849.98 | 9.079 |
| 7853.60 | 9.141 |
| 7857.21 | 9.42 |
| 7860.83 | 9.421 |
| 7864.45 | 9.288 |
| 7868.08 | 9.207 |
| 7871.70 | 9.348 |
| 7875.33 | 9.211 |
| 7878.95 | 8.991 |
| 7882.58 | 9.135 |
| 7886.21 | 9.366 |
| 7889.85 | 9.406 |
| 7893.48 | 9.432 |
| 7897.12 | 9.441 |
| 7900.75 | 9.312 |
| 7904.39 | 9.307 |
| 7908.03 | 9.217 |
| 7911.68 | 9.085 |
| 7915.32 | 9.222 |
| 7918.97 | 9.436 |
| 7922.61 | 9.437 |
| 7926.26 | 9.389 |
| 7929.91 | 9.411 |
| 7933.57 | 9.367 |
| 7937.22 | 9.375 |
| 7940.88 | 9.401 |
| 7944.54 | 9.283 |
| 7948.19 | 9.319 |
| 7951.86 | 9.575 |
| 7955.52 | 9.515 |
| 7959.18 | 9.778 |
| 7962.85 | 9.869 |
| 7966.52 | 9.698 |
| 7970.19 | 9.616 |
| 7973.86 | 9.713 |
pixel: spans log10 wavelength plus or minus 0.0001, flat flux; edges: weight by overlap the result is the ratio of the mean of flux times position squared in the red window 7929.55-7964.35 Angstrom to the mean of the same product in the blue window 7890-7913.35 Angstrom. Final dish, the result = 1.03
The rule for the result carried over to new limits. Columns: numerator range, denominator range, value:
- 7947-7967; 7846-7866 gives 1.07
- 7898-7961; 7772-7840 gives 1.06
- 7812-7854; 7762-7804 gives 1.02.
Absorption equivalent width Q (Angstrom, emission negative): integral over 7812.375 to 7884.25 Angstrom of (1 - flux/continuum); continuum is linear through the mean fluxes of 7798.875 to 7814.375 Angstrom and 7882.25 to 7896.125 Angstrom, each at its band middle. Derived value 1.0 Angstrom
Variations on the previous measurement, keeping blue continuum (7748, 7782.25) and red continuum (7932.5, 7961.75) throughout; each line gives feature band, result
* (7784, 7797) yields 0.4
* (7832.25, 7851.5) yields 0.3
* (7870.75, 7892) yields 0.2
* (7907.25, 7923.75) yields 0.2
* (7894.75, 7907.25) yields 0.0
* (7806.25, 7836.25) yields 0.0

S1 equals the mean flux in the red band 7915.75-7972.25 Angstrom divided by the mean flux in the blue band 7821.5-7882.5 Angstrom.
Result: 1.0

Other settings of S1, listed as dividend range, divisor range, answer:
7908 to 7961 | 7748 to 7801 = 1.04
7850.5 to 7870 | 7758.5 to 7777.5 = 1.02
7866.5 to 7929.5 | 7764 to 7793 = 1.02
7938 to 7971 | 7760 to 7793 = 1.05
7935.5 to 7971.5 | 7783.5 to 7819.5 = 1.04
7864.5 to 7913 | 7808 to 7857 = 1.01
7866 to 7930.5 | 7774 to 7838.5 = 1.02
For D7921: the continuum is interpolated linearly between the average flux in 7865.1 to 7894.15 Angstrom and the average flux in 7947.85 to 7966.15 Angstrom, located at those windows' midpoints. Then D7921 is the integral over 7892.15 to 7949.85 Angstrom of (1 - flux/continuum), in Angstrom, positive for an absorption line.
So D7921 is 0.7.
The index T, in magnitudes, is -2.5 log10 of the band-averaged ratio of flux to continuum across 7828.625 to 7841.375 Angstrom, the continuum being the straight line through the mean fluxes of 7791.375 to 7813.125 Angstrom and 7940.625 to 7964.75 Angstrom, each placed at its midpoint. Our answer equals 0.03 mag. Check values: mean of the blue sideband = 9.19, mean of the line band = 9.05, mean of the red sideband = 9.54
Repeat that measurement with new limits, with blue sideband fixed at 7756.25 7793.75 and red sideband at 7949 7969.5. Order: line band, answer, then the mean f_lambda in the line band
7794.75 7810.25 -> -0.01 mag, 9.24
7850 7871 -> 0.01 mag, 9.28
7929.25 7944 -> 0.03 mag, 9.37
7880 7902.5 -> 0.01 mag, 9.34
